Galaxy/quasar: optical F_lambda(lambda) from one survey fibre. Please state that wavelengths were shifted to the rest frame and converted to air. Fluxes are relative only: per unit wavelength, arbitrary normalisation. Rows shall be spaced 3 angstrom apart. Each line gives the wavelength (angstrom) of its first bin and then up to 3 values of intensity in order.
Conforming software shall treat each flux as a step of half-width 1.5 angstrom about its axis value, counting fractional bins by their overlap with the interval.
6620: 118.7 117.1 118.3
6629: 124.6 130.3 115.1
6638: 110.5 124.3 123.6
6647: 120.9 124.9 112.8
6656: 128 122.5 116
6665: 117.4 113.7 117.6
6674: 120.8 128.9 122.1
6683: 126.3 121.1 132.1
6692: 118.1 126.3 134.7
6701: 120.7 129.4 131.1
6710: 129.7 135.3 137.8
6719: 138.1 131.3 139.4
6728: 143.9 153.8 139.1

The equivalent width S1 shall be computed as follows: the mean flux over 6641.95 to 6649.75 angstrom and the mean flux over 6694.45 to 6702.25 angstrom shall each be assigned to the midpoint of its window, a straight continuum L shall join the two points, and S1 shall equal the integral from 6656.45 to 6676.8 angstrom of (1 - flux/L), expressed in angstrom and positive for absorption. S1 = 0.89 angstrom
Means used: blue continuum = 123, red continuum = 128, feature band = 119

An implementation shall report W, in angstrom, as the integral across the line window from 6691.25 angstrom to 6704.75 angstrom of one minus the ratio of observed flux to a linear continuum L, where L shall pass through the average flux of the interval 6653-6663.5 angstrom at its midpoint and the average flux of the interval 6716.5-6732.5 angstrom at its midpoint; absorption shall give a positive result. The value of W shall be 0.7 angstrom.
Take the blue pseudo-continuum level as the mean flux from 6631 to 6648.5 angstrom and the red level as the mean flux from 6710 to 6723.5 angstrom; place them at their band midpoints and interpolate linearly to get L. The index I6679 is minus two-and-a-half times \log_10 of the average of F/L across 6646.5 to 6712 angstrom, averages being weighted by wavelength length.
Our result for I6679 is 0.04 mag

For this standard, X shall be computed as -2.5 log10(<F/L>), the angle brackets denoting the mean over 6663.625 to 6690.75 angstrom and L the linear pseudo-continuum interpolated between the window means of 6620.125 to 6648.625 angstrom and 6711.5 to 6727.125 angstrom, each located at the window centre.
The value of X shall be 0.06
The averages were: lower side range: 120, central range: 122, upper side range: 137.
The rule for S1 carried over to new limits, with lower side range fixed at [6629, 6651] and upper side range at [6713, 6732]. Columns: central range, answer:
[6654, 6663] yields 0.3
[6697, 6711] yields 0.7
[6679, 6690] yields 0.5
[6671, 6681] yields 0.5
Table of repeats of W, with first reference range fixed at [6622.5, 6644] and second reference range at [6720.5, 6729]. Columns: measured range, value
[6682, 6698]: 0.7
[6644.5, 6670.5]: 1.1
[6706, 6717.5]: 0.2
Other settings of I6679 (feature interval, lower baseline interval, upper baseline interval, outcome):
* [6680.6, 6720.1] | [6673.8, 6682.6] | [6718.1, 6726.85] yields 0.01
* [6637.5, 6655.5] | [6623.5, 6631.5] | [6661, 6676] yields 0.00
